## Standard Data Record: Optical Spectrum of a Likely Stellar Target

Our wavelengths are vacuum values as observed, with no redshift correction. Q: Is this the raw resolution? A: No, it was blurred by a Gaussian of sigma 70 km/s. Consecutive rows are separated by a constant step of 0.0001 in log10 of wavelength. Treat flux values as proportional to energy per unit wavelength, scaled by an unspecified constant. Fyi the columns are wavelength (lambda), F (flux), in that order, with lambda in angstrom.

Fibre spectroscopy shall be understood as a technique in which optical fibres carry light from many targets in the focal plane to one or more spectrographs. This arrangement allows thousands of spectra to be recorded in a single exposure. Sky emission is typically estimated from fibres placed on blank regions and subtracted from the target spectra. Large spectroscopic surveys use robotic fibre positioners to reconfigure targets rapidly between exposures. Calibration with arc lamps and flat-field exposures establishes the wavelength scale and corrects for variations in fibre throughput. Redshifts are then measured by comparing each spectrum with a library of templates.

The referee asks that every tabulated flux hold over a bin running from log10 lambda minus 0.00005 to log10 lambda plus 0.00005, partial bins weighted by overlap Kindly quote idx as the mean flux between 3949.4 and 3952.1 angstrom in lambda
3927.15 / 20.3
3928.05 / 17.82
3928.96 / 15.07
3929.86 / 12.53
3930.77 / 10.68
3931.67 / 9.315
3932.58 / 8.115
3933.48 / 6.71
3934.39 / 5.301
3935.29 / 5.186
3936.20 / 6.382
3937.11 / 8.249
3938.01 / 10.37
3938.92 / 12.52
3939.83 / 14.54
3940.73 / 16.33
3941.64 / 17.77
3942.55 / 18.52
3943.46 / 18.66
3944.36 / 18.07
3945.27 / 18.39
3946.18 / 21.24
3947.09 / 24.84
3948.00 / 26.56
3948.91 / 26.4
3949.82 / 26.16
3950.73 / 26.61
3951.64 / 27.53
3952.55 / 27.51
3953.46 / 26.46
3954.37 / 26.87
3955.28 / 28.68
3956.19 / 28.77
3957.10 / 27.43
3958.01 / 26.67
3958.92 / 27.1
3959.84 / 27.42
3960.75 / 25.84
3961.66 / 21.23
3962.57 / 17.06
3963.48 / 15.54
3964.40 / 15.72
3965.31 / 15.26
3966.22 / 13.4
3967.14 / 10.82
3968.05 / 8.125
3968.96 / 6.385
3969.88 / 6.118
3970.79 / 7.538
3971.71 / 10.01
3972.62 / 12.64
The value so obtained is 26.8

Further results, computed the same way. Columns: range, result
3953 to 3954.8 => 26.7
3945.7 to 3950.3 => 25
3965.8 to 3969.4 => 9.66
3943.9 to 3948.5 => 21.9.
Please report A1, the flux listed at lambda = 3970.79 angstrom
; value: 7.538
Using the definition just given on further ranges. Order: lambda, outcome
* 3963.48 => 15.54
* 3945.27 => 18.39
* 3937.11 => 8.249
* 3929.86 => 12.53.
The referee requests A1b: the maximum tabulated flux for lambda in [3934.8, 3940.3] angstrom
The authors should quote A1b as 14.54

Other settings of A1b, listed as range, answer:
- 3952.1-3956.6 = 28.77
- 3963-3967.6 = 15.72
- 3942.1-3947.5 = 24.84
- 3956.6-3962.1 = 27.43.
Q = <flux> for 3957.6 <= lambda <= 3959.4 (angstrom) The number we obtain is 26.8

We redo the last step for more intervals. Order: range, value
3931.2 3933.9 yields 8.1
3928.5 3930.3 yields 13.8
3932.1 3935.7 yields 6.37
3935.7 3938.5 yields 8.32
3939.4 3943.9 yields 17.2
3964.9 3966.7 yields 14.2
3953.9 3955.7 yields 27.8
